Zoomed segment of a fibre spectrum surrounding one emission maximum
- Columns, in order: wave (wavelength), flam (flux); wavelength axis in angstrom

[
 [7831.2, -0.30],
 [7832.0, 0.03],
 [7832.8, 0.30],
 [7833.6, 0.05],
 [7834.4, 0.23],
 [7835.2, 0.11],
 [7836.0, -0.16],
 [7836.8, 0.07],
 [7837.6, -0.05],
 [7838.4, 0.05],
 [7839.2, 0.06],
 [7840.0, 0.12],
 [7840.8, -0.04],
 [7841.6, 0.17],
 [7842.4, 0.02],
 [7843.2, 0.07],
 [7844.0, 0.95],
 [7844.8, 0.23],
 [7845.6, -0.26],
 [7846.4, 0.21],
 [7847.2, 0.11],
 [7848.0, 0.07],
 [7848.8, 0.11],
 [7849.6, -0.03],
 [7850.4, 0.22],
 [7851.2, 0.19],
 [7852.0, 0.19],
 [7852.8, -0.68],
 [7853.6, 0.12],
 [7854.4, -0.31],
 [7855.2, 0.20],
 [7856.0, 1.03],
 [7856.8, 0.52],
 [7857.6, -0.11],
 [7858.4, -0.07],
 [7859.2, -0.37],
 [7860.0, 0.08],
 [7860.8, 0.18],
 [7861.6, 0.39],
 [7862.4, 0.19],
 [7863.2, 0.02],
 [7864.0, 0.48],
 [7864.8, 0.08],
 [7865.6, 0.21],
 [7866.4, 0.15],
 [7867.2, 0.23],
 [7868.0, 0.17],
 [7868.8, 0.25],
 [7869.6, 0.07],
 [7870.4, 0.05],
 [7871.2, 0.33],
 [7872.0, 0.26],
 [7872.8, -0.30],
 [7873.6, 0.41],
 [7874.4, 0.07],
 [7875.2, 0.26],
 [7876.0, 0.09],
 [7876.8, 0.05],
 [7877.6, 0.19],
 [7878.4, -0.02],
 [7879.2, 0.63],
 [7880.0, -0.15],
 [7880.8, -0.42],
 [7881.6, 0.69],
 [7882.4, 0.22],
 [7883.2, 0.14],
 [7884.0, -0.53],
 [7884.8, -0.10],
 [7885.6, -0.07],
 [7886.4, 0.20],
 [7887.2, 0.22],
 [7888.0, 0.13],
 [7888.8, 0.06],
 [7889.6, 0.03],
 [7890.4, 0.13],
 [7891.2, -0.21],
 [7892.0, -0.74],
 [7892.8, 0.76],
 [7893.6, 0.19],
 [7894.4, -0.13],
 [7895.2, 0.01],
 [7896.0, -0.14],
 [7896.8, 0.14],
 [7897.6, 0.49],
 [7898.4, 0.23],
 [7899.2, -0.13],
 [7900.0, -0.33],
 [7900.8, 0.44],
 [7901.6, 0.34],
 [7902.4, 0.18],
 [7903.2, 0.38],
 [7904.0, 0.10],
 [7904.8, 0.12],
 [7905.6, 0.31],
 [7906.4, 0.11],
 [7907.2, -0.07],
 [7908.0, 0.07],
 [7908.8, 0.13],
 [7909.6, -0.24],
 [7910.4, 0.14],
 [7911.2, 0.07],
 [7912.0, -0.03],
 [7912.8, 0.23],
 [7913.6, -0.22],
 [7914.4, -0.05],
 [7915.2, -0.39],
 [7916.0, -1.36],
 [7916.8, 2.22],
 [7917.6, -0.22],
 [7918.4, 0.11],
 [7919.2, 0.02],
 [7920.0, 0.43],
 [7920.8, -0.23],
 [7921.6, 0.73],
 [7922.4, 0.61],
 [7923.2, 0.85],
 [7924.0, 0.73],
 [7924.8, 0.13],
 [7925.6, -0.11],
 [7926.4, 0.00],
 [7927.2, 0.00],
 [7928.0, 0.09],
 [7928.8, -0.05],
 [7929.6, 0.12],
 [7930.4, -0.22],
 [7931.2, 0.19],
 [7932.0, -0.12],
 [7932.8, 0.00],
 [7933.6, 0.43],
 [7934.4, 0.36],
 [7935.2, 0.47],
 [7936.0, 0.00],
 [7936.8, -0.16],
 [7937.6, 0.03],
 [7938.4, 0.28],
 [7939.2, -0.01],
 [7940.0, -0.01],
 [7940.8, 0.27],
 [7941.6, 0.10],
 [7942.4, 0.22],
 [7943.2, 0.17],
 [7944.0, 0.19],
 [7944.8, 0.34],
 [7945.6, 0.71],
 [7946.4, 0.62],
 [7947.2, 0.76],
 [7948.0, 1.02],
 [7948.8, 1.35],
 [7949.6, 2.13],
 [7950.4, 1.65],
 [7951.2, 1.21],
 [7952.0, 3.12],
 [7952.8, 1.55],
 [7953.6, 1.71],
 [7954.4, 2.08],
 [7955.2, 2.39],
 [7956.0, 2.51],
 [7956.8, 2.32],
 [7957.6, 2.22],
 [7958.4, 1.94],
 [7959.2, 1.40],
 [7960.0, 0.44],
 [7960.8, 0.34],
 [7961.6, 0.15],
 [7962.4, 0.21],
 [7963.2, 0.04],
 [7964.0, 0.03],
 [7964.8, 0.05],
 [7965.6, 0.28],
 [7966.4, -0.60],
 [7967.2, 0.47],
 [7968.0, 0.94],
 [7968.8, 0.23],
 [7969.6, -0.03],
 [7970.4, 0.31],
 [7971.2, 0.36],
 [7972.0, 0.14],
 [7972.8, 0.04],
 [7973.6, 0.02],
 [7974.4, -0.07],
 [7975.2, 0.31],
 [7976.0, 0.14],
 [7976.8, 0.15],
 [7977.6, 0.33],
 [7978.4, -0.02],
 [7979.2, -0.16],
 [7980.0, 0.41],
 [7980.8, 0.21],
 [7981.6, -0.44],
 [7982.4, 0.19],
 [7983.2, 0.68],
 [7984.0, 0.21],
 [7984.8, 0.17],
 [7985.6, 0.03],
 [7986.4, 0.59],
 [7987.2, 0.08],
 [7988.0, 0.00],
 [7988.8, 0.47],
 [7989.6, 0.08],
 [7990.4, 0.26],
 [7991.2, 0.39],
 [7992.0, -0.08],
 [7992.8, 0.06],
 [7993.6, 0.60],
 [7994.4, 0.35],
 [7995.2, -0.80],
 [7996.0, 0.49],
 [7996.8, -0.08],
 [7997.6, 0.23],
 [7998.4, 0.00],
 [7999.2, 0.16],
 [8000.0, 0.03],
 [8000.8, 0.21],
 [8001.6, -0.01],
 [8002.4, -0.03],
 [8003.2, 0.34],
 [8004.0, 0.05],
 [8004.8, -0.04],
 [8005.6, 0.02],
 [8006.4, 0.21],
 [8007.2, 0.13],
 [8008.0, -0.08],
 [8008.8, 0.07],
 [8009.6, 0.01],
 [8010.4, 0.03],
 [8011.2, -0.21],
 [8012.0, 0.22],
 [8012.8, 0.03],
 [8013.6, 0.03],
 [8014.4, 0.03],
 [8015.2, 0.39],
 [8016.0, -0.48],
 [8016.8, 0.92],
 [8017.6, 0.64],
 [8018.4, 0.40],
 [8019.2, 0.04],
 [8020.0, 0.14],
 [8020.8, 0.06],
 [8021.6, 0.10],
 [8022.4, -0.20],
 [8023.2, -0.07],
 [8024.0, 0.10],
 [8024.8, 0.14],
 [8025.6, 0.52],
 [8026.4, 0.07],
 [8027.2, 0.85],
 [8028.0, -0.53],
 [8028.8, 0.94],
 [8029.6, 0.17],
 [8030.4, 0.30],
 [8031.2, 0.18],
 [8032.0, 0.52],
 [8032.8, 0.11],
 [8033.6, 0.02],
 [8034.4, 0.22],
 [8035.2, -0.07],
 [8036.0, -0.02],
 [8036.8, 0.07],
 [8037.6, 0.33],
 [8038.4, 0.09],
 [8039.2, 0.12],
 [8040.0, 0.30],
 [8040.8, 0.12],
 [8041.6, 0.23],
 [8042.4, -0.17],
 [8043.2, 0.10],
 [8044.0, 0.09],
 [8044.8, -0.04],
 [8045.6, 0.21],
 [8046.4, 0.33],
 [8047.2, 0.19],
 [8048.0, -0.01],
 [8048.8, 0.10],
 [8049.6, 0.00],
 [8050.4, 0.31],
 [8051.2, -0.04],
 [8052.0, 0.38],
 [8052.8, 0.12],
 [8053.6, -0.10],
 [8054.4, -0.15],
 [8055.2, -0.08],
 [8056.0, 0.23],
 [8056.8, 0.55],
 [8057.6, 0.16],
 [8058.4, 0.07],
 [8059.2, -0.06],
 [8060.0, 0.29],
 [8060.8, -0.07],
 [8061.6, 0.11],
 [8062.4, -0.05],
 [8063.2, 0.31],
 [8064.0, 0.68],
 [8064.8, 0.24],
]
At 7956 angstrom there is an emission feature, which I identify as [O II]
